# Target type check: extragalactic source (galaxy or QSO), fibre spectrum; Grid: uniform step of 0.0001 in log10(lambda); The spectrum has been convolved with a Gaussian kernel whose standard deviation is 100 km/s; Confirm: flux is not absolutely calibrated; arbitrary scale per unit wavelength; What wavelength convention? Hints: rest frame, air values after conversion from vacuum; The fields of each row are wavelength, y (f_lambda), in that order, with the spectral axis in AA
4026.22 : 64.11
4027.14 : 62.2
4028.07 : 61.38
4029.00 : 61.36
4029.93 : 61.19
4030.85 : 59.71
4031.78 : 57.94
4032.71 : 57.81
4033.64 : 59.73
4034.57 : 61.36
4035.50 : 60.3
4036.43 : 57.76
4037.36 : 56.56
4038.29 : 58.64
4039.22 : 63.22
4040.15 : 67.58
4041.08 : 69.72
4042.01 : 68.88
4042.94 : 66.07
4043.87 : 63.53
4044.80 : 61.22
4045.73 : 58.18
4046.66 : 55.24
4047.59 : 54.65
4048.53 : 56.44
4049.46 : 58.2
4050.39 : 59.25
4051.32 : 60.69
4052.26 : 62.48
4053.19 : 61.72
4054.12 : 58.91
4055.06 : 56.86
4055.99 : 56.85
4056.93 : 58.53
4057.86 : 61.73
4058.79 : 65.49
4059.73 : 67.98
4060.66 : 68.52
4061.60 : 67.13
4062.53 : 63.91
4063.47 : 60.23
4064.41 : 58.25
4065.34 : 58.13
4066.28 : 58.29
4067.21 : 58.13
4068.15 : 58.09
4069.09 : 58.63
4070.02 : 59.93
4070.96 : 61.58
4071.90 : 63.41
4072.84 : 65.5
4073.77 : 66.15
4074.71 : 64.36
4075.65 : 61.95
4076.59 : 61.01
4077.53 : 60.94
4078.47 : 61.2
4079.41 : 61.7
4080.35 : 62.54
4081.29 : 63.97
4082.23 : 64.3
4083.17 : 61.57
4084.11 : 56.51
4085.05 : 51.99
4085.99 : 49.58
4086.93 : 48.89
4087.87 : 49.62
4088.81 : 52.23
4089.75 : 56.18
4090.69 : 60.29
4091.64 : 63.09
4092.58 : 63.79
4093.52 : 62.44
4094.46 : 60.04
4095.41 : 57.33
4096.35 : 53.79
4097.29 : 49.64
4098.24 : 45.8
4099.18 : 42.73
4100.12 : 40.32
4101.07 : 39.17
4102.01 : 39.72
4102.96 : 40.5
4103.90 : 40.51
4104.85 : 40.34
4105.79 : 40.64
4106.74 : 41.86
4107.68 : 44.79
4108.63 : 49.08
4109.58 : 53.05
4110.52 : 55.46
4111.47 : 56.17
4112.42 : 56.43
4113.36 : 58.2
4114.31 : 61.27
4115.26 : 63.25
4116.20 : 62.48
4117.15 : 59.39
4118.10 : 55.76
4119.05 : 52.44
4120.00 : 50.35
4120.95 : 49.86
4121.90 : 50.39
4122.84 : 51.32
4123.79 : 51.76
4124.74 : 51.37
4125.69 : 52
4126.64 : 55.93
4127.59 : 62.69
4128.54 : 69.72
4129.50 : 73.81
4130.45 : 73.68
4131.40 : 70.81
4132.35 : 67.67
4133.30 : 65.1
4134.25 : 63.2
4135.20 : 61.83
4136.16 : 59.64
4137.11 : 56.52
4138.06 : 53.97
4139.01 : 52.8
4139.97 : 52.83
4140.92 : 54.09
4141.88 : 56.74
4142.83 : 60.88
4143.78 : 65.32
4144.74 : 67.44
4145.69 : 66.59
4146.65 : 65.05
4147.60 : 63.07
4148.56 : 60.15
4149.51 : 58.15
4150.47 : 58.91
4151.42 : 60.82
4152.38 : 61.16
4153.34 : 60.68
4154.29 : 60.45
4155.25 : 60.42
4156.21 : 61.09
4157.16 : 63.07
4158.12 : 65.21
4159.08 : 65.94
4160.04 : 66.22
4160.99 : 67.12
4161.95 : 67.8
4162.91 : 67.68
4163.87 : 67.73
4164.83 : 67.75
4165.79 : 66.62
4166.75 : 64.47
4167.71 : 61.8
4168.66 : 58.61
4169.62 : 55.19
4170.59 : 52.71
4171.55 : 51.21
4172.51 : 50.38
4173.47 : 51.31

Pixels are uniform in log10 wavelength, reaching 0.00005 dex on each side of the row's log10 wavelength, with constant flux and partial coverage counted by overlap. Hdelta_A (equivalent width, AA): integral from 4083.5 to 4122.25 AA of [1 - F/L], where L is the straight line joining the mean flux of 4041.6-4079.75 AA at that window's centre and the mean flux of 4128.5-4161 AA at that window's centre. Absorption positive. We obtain 6.2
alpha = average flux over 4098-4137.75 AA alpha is 54.3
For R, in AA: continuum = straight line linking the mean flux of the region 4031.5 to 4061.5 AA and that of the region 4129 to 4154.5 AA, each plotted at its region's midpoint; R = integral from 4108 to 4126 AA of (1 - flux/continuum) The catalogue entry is 2.0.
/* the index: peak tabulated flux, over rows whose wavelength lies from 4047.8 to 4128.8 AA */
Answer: 69.72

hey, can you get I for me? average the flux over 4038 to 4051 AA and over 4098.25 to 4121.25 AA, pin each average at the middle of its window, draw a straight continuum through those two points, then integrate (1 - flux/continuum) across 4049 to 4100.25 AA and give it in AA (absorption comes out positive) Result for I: -2.74 AA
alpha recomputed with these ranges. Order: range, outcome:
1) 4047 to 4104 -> 57.7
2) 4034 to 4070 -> 61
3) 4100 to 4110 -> 42.7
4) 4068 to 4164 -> 57.8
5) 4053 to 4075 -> 61.6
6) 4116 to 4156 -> 59.7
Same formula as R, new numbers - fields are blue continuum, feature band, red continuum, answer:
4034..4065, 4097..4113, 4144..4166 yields 4.3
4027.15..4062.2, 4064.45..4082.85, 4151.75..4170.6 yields 0.1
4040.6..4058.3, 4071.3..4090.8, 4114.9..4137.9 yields 0.3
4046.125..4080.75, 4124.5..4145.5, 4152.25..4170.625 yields 0.4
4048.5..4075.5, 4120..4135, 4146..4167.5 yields 0.6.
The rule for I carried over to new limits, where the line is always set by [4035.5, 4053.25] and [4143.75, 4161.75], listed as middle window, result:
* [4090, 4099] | 0.7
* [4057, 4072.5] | -0.1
